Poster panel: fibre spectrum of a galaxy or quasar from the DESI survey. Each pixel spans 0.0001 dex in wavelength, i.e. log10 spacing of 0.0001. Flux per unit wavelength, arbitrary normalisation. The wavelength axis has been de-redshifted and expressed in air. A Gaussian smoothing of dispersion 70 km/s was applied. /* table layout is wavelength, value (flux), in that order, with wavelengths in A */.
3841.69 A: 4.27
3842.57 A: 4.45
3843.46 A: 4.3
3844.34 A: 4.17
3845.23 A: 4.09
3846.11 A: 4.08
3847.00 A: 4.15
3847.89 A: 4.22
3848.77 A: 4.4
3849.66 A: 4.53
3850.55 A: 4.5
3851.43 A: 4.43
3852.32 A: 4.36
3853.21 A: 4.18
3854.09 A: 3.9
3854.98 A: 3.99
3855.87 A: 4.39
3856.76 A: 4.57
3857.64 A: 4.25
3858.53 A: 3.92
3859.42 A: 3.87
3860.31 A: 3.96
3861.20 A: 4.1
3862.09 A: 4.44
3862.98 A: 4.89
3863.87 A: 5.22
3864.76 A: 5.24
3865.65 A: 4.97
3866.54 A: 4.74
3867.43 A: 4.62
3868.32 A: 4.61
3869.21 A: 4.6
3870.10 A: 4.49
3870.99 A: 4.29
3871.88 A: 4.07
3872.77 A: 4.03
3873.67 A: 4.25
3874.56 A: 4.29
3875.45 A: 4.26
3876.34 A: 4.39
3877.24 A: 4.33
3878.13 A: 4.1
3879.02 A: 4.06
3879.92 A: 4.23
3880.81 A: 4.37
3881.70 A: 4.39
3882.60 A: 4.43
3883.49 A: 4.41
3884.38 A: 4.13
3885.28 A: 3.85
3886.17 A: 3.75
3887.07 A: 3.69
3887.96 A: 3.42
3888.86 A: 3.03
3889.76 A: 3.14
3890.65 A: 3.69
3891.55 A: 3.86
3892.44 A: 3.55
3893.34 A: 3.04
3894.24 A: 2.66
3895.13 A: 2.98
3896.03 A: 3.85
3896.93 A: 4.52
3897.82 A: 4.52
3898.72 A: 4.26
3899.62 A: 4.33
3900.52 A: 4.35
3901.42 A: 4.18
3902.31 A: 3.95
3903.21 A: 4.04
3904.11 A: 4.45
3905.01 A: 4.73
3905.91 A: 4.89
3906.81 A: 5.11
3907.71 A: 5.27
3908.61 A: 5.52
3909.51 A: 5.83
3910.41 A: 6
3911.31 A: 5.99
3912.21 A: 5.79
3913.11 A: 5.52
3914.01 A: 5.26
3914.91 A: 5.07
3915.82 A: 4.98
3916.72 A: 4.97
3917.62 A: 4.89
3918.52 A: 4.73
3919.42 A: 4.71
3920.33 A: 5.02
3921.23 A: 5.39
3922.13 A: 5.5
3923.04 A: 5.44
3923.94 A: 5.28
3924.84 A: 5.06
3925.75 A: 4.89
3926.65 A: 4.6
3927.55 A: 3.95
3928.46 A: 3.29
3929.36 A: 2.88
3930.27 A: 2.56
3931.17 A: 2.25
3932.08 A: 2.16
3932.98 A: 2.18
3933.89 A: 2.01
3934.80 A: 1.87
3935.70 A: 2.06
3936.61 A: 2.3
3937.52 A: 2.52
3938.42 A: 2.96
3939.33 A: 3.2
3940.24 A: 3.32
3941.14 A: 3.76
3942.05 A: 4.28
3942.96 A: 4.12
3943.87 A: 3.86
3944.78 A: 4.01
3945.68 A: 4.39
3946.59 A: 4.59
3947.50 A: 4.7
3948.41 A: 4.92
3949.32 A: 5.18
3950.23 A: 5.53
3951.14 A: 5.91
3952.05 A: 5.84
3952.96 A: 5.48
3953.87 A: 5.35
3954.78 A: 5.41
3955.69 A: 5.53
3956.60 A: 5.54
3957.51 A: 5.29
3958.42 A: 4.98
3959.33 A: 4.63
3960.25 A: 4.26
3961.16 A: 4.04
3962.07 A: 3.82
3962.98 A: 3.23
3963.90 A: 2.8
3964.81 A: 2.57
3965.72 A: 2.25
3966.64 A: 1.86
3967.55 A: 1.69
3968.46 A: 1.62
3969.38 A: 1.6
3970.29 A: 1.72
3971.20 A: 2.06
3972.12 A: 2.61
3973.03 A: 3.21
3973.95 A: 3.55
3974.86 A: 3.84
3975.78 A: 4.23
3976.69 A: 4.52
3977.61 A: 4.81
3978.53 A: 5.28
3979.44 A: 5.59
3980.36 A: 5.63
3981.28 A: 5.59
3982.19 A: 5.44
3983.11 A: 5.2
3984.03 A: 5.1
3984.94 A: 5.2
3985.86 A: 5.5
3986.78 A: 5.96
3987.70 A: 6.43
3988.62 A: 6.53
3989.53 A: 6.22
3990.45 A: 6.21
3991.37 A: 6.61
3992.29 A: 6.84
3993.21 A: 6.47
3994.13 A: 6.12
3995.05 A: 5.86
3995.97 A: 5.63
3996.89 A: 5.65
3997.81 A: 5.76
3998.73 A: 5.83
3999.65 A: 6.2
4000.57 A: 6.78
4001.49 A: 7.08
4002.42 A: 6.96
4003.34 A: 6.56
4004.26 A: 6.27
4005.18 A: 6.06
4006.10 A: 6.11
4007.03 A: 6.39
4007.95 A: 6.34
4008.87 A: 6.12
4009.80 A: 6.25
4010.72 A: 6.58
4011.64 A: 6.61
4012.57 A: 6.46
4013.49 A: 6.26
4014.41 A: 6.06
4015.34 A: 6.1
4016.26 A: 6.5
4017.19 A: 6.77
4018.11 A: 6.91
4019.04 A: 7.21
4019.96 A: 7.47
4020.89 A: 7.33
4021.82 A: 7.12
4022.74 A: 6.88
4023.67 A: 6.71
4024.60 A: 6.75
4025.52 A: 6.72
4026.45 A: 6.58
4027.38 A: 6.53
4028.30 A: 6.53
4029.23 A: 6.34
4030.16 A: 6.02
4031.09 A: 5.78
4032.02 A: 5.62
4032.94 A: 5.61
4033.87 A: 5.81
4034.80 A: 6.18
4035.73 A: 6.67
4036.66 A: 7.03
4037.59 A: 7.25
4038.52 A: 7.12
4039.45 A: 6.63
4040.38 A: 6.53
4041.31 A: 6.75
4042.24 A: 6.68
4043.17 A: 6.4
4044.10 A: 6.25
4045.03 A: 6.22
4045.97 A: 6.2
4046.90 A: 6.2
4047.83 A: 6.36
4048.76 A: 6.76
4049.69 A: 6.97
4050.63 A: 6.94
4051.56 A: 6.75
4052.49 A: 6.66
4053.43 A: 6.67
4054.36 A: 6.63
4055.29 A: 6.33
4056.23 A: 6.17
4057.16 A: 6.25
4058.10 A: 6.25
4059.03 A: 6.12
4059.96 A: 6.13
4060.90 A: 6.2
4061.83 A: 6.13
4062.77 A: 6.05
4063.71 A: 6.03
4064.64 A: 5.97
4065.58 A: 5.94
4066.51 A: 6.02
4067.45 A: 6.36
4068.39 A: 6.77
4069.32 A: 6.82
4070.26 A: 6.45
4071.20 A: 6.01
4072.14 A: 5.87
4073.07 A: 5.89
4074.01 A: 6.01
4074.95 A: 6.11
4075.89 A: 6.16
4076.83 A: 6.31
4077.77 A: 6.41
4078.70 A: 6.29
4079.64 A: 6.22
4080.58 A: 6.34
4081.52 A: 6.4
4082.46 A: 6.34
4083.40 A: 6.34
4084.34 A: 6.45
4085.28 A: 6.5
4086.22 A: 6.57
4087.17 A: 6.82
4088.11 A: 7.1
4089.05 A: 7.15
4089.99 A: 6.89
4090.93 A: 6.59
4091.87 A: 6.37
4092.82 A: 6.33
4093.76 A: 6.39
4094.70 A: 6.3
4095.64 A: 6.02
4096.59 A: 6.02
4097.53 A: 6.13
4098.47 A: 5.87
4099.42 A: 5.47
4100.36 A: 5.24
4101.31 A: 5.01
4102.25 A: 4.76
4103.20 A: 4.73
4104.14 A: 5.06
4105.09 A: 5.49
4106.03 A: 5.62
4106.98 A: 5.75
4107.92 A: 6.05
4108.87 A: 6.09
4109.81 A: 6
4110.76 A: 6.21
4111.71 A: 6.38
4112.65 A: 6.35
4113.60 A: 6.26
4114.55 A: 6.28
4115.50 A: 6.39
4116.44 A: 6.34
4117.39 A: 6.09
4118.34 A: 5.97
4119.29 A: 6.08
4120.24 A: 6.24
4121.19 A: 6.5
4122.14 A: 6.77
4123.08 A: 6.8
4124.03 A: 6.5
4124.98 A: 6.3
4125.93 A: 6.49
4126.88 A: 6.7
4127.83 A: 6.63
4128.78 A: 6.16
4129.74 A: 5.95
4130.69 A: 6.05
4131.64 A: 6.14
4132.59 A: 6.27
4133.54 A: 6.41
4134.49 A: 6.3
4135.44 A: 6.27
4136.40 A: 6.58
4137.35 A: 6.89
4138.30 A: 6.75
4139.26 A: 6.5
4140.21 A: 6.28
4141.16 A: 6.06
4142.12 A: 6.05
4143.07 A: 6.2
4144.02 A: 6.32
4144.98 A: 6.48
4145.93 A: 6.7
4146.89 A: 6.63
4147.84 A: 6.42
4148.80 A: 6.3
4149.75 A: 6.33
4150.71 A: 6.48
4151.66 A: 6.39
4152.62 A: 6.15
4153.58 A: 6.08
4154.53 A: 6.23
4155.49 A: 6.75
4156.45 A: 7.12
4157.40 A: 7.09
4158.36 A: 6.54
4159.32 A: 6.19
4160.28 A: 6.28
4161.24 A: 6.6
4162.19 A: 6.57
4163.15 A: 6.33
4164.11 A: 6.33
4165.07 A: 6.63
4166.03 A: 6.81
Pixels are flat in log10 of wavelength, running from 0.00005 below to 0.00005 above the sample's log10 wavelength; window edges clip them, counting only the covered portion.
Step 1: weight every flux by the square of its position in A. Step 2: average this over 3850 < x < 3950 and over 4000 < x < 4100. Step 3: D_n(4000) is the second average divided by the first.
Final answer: 1.6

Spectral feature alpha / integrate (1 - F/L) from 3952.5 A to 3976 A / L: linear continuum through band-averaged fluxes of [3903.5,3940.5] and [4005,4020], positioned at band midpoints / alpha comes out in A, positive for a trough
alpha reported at 7.4 A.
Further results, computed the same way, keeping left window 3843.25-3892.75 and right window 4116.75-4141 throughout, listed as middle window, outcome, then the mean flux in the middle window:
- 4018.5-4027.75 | -2.4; 6.93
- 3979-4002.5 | -3.4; 6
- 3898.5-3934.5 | 0.7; 4.52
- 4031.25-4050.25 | -2.7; 6.45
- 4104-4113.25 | 0.4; 5.94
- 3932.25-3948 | 5.0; 3.29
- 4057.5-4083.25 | -1.4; 6.21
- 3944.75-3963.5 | 0.1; 4.9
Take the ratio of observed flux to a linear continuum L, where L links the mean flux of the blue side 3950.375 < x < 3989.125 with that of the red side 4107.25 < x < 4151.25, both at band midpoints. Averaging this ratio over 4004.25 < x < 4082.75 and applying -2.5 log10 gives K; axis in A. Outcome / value -0.22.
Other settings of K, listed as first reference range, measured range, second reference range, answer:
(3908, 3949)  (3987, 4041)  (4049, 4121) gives -0.216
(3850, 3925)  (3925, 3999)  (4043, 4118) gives 0.200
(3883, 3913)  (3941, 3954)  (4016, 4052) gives 0.071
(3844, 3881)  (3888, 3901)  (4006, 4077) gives 0.268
